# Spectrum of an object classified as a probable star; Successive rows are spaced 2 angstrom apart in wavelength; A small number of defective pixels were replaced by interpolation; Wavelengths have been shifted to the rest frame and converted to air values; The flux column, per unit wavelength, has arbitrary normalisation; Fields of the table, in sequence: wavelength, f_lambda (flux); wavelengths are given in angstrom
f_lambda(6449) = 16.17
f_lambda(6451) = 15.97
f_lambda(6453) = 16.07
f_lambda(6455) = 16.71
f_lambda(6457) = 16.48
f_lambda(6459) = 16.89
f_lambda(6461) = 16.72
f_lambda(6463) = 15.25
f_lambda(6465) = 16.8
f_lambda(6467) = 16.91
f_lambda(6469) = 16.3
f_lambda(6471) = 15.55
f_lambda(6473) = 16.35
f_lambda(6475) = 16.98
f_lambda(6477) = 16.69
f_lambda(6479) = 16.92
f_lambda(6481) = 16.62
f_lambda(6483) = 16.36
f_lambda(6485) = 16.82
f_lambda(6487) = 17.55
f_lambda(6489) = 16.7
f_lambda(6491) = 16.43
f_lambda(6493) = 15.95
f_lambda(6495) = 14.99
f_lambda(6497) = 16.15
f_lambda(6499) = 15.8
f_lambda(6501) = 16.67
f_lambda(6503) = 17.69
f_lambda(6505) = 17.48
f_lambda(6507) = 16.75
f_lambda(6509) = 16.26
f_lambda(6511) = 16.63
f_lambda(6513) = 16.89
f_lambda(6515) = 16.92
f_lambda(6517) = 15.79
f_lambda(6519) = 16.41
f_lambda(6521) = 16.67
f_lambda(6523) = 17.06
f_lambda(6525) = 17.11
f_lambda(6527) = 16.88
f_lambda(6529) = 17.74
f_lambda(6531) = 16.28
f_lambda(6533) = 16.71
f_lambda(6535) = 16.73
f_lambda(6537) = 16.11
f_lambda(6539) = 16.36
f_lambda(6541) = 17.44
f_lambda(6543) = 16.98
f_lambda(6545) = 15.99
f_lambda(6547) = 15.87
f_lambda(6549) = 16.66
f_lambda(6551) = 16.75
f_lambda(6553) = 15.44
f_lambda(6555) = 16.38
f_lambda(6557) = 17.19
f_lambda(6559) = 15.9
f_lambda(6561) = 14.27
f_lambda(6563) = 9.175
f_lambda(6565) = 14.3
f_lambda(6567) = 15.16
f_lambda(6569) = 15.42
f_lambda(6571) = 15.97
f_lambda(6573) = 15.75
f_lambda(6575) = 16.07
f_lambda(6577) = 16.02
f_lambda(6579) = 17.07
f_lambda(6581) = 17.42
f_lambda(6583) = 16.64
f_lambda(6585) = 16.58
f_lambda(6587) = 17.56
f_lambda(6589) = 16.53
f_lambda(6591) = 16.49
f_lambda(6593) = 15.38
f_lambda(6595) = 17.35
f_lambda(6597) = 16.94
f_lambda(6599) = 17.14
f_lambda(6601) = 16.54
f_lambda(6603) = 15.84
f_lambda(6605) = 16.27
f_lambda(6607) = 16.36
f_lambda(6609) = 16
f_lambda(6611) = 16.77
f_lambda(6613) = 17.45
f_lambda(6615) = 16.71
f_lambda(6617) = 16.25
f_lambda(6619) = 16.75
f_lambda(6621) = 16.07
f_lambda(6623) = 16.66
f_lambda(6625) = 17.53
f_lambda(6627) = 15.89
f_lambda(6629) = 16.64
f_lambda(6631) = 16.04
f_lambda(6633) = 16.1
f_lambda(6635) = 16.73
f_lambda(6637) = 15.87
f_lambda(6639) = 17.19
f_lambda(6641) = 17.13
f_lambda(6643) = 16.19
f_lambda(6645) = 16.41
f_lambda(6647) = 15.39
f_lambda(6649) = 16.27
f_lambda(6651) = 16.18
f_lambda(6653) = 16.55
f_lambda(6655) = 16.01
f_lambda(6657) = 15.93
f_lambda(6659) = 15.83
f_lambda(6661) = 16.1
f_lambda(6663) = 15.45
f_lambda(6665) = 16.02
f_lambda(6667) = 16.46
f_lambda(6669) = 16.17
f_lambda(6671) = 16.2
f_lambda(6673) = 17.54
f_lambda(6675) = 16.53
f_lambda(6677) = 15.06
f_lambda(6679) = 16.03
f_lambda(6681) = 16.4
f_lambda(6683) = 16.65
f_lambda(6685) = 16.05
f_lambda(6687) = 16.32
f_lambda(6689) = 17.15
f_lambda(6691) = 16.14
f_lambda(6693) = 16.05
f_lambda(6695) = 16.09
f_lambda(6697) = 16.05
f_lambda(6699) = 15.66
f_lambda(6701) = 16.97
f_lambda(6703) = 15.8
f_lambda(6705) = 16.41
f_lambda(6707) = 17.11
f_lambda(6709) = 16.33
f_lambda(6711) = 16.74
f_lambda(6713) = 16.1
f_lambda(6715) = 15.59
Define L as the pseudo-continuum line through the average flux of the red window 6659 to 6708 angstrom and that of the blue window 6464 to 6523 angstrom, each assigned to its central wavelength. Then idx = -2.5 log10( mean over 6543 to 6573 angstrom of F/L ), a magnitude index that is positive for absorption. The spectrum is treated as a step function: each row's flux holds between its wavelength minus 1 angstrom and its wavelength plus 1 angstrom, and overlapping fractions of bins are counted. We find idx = 0.073 mag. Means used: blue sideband 16.6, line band 15.4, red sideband 16.3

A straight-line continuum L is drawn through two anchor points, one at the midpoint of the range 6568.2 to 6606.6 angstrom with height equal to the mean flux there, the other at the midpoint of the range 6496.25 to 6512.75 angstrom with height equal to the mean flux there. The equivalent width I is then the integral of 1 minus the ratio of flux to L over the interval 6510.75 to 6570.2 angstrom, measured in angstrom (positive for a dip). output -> 1.8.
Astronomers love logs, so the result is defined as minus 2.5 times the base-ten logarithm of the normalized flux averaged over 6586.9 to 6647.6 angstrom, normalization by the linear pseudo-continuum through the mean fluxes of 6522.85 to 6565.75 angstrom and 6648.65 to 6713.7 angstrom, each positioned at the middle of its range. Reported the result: -0.02 mag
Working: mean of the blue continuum 16.1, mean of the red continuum 16.3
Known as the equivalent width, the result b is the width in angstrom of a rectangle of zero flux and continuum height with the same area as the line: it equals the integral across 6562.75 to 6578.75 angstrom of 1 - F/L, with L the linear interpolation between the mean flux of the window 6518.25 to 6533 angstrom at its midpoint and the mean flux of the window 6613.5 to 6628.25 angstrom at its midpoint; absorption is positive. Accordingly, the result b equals 1.6 angstrom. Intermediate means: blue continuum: 16.9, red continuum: 16.6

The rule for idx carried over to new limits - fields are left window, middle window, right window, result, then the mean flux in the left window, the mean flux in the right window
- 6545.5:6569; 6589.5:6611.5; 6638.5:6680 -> -0.055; 15.2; 16.2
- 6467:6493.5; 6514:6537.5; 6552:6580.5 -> -0.053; 16.6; 15.3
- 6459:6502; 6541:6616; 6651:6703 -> 0.012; 16.4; 16.2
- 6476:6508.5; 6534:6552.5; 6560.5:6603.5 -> -0.020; 16.6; 15.9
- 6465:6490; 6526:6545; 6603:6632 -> -0.011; 16.7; 16.5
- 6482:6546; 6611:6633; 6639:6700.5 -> -0.015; 16.6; 16.2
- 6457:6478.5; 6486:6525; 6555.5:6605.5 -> -0.019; 16.5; 16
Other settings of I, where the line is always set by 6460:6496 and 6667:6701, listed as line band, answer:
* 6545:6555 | 0.1 angstrom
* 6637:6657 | 0.0 angstrom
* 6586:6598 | -0.3 angstrom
